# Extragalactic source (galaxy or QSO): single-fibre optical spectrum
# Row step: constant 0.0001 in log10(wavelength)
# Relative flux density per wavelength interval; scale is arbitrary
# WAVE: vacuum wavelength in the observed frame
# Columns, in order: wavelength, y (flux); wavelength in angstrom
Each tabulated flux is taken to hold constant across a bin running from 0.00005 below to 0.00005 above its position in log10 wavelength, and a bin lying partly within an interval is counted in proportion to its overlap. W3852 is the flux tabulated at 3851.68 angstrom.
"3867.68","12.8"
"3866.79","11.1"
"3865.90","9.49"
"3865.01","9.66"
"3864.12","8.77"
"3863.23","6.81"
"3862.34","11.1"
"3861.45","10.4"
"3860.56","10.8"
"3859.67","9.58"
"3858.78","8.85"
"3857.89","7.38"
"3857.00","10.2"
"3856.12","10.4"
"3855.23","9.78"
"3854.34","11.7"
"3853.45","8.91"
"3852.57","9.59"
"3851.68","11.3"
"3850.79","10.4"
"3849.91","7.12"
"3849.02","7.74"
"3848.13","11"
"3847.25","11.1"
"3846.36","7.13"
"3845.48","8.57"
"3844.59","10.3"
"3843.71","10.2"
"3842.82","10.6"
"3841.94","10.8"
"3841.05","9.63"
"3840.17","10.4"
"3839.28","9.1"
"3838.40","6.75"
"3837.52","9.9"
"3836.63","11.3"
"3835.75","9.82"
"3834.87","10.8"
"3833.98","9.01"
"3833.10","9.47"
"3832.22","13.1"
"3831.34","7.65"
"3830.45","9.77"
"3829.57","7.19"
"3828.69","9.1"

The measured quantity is 11.3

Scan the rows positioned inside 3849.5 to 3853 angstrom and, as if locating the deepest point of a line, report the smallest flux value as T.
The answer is 7.12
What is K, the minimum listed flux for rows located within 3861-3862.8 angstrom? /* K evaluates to 10.4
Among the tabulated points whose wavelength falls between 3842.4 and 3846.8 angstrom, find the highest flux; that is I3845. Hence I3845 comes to 10.6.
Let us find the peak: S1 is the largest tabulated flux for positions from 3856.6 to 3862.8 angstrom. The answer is 11.1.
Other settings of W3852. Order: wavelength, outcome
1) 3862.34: 11.1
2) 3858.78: 8.85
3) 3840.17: 10.4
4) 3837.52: 9.9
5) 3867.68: 12.8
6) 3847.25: 11.1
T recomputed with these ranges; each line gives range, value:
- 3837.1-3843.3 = 6.75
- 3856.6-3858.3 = 7.38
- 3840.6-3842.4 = 9.63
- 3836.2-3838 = 9.9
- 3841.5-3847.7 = 7.13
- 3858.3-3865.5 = 6.81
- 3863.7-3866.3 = 8.77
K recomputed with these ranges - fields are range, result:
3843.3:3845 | 10.2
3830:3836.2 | 7.65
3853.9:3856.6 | 9.78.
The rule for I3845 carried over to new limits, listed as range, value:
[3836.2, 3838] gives 11.3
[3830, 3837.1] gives 13.1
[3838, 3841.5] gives 10.4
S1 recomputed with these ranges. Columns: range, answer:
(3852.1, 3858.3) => 11.7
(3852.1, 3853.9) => 9.59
